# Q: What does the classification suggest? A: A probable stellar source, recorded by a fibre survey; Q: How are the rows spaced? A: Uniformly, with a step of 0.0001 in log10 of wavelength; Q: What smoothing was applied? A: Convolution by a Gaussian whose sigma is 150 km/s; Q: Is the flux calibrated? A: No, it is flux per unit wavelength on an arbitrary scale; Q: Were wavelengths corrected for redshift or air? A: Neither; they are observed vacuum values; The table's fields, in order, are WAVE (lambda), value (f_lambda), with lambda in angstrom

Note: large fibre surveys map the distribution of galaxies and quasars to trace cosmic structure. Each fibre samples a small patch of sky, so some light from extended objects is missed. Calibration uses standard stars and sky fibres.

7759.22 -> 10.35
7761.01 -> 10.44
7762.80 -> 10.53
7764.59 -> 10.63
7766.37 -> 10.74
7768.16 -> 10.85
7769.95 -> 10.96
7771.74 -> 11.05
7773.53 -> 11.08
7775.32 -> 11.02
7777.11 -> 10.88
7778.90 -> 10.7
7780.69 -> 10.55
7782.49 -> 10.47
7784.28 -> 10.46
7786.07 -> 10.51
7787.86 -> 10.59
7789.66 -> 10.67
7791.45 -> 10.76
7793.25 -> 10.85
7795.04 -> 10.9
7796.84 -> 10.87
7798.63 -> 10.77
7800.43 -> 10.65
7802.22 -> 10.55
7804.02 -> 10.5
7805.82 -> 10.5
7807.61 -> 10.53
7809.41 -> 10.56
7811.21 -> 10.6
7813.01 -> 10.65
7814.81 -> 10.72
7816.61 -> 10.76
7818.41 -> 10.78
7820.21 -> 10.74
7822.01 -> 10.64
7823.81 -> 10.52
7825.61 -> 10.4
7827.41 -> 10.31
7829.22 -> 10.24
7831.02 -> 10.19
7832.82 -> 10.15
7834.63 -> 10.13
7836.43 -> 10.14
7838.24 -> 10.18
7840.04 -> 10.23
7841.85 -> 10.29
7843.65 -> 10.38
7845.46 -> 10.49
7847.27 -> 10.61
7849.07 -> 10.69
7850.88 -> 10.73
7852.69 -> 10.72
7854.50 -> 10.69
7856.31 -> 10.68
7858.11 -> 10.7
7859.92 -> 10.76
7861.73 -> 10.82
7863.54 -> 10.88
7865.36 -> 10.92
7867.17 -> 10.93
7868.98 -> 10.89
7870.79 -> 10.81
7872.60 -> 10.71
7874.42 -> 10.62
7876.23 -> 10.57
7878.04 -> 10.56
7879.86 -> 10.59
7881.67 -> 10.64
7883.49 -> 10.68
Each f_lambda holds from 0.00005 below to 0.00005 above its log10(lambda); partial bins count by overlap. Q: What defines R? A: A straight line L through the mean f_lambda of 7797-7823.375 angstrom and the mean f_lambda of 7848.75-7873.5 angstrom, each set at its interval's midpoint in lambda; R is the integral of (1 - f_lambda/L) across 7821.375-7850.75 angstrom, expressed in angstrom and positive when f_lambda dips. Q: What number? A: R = 1.0 angstrom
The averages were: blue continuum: 10.6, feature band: 10.4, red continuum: 10.8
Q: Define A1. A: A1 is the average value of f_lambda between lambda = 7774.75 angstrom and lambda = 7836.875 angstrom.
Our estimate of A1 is 10.6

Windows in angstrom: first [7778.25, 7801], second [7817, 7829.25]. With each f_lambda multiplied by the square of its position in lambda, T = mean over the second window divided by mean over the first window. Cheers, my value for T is 1.00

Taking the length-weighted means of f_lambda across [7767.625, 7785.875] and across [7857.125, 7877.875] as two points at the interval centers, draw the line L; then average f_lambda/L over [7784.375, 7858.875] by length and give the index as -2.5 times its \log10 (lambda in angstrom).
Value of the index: 0.02 mag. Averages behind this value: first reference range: 10.8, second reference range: 10.8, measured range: 10.5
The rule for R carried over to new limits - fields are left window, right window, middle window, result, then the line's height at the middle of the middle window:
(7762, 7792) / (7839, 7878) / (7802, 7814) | 0.17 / 10.7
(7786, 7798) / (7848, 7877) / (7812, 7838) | 0.74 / 10.8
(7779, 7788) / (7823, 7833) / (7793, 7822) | -0.74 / 10.4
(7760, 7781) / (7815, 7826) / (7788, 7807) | 0.04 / 10.7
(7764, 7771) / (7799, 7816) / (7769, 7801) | -0.14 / 10.7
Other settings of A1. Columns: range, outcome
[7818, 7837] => 10.4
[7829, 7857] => 10.4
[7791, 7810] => 10.7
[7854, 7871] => 10.8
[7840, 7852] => 10.5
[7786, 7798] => 10.8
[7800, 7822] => 10.6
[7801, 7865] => 10.5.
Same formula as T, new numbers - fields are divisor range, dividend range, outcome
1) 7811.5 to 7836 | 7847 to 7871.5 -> 1.04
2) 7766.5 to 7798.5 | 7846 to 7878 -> 1.02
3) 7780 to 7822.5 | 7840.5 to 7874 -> 1.02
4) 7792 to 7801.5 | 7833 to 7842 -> 0.95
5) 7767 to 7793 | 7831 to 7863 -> 0.99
